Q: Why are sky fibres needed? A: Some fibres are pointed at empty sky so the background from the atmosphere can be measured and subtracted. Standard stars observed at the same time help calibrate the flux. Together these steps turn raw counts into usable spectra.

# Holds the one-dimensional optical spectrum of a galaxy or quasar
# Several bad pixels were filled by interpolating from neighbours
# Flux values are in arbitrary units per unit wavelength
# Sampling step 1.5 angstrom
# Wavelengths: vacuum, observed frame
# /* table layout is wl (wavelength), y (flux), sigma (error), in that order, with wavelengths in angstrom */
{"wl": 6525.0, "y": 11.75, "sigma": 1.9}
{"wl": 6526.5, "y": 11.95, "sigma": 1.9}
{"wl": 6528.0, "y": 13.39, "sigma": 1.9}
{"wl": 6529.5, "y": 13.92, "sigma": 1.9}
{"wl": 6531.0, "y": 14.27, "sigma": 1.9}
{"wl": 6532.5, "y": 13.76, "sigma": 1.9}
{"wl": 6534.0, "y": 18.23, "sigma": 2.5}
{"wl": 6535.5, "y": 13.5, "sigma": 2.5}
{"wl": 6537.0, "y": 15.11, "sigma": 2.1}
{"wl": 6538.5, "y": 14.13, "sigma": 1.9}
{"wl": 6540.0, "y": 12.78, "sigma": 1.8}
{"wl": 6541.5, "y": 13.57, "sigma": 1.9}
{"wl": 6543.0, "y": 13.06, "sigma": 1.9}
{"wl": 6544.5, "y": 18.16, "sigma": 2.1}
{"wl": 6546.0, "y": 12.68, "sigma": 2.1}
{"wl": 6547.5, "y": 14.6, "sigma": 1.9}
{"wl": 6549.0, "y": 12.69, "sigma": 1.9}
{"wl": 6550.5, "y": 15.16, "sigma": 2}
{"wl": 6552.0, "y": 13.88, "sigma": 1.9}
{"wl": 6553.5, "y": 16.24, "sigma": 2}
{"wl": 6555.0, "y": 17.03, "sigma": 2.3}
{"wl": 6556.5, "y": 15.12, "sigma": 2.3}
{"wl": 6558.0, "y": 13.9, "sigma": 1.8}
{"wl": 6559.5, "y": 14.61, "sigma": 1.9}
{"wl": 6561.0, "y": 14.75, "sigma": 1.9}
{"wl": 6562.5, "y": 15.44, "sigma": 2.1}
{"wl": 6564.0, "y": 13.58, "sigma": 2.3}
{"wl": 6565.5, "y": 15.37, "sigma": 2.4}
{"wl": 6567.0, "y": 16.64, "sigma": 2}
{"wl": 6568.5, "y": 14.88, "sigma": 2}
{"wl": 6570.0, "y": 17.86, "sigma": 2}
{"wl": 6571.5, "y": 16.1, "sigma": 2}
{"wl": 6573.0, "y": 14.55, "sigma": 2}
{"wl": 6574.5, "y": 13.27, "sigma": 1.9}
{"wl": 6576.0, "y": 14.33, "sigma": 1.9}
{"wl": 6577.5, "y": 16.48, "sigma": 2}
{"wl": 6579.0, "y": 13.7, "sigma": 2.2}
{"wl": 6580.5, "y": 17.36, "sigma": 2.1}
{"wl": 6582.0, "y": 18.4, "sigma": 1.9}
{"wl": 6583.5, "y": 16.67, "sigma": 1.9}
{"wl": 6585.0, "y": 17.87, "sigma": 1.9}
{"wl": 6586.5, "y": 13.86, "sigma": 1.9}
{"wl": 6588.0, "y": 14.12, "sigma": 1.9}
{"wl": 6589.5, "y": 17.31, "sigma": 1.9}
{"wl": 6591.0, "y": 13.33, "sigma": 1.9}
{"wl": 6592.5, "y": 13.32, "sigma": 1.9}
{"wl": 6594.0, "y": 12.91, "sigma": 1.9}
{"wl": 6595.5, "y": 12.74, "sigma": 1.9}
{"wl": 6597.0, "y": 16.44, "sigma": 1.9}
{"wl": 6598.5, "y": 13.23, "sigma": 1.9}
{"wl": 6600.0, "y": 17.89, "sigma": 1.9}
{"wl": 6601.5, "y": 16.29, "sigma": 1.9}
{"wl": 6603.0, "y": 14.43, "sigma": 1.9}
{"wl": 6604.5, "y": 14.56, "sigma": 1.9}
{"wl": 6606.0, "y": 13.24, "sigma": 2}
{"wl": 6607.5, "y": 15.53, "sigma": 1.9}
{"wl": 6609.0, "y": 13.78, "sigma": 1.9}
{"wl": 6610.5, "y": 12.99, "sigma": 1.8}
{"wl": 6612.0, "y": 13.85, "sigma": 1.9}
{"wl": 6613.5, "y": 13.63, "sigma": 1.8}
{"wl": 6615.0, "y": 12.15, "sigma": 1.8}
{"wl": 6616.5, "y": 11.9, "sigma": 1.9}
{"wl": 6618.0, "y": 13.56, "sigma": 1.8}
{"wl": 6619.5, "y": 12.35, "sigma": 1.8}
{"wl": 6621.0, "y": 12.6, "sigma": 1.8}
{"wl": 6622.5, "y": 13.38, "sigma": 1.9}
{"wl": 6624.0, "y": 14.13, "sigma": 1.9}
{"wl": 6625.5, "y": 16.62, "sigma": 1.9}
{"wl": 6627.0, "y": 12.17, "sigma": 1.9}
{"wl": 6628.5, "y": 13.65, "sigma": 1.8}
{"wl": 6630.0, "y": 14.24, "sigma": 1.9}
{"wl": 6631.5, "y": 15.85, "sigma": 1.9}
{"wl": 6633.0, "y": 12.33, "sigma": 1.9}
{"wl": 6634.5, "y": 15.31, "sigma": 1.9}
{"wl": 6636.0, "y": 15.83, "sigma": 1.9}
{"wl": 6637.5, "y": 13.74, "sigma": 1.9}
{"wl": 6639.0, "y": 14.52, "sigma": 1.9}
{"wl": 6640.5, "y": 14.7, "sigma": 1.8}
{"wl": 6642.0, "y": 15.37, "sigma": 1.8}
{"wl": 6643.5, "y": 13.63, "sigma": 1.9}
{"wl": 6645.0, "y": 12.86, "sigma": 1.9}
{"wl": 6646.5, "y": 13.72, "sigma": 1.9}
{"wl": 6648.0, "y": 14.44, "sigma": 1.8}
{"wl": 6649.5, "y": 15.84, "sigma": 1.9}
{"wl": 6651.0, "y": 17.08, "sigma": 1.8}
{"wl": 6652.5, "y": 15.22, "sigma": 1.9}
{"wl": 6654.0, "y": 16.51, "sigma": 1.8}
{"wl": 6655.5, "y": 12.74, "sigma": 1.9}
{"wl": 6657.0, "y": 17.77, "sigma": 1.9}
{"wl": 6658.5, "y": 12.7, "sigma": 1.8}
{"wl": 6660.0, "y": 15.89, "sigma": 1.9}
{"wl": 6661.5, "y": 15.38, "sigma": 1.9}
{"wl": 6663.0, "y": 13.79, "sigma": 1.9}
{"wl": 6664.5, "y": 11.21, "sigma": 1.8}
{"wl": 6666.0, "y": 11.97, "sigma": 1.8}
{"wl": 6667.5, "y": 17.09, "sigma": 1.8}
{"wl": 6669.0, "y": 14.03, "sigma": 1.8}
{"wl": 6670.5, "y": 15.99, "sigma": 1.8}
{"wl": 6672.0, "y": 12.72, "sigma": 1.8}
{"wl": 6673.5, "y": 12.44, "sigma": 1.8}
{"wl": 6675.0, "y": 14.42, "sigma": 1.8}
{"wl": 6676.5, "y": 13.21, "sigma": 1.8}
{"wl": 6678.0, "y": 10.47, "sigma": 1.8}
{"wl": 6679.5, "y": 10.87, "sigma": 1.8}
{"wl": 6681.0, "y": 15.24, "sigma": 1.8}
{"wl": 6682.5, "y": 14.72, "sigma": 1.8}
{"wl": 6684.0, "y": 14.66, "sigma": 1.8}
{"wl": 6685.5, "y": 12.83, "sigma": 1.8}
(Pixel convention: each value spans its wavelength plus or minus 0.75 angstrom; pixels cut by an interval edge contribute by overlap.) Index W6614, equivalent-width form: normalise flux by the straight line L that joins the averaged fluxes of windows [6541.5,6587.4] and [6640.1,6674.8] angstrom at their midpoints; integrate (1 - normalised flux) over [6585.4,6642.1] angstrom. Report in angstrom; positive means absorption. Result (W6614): 2.58 angstrom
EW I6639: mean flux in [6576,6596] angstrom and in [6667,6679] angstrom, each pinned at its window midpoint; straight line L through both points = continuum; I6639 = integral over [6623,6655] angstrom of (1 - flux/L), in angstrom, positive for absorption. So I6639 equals -0.8 angstrom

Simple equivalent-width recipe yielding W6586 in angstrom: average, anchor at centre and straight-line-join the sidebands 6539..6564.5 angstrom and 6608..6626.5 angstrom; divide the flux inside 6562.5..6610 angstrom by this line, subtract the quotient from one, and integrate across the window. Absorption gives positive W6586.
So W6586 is -4.1 angstrom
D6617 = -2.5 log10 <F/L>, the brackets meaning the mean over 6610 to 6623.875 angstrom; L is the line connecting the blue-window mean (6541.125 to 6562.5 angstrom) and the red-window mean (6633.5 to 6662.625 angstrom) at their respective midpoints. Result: 0.14 mag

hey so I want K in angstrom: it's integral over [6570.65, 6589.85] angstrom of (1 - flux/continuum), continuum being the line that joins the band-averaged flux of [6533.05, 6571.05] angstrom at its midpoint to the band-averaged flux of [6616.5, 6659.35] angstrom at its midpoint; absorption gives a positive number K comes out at -1.2 angstrom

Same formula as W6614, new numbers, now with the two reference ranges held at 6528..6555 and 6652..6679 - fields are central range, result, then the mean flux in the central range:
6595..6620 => 0.34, 14.1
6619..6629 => 0.43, 13.6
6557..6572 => -0.92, 15.3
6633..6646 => -0.20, 14.4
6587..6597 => 0.12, 14.1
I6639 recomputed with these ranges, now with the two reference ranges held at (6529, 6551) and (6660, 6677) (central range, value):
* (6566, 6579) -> -1.0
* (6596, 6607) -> -0.7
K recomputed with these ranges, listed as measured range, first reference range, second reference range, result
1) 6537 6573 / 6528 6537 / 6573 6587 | 0.7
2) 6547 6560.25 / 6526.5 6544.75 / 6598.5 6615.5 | -0.5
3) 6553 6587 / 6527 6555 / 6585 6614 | -2.6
